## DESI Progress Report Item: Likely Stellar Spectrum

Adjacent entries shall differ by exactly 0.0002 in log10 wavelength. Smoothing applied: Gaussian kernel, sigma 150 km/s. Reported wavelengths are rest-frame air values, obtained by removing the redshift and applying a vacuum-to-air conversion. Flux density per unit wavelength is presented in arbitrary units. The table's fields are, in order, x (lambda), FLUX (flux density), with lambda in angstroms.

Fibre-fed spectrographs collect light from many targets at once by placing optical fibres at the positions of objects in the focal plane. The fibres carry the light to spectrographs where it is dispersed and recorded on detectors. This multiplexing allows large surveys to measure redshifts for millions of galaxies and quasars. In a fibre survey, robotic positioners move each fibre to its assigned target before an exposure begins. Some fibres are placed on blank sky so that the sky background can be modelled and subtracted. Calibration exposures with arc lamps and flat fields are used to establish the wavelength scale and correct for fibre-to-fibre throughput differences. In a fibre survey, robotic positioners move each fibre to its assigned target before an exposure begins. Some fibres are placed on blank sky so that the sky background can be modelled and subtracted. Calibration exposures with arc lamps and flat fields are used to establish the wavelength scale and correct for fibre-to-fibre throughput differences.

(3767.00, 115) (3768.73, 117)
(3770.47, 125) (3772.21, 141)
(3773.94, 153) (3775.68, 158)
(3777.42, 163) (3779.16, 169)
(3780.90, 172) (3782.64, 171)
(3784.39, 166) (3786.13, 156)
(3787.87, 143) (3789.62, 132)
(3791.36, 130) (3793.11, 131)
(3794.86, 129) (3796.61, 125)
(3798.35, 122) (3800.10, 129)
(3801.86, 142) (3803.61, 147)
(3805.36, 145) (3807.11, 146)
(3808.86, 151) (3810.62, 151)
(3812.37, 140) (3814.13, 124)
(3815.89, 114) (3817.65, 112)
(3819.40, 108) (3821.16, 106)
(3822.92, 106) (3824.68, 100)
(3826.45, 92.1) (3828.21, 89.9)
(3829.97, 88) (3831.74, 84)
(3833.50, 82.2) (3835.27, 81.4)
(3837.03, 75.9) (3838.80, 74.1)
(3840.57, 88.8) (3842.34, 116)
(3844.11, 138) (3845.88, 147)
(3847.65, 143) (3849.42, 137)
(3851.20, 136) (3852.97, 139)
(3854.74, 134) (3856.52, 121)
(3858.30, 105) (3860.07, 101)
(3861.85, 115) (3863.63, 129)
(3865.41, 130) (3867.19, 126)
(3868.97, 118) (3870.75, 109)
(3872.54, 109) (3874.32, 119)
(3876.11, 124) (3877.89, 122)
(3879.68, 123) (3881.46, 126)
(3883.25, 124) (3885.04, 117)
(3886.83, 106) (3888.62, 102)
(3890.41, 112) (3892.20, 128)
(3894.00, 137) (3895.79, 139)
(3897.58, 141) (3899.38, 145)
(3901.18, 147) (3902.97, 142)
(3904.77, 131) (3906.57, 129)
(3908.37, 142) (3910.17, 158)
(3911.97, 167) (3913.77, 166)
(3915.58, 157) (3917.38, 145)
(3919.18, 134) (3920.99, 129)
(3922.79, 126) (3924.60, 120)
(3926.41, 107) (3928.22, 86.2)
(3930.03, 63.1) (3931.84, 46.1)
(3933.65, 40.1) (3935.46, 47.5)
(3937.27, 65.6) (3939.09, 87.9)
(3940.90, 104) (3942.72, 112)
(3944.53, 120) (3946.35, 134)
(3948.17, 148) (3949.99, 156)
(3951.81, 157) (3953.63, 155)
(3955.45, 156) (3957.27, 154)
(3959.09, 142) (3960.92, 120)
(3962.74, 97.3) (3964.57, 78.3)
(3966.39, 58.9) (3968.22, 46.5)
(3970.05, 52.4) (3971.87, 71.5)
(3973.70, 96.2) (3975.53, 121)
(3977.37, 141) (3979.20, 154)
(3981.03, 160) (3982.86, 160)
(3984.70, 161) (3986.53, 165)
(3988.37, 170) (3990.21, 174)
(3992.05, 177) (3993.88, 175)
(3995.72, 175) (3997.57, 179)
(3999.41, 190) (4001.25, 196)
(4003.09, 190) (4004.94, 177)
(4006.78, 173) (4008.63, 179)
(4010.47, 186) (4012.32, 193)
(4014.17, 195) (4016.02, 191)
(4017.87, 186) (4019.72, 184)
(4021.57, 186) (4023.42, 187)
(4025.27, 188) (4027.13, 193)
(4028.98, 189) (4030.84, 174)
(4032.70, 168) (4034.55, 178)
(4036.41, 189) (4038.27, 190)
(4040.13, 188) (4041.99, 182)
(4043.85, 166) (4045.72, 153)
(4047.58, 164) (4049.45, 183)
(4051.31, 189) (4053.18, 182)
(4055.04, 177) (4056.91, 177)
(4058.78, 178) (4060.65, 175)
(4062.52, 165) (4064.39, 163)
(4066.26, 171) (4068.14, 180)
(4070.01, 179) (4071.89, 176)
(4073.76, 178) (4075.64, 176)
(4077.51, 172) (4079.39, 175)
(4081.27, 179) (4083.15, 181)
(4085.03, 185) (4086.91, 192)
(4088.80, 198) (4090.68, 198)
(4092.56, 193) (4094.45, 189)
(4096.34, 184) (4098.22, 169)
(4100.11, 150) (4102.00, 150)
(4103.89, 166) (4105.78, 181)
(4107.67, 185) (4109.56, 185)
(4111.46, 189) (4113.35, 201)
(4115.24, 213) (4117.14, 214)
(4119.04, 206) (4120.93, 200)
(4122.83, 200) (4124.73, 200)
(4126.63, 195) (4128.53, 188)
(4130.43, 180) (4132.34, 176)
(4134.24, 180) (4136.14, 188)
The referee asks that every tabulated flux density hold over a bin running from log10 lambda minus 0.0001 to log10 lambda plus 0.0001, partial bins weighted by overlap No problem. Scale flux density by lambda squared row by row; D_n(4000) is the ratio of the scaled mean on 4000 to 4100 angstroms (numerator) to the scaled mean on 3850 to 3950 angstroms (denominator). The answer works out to 1.6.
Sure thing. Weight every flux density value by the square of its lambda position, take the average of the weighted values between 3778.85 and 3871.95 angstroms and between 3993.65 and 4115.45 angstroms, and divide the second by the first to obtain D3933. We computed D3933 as 1.6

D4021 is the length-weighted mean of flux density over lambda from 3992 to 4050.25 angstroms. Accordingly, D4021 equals 182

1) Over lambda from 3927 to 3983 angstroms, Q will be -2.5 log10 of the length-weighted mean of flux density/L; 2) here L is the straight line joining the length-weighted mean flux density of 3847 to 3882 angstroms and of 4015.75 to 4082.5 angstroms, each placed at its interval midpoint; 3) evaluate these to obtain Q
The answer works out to 0.37 mag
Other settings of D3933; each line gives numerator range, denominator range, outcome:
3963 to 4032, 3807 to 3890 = 1.49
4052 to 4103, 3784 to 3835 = 1.66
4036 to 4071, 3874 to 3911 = 1.48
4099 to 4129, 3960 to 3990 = 1.72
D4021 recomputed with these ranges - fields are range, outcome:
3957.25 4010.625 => 143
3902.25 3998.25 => 126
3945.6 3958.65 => 151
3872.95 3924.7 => 133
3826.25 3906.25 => 118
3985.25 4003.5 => 178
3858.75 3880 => 118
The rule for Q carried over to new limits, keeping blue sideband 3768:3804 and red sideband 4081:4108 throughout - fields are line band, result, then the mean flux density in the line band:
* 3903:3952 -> 0.34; 118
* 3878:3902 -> 0.23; 126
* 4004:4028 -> -0.09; 186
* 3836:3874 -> 0.27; 119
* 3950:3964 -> 0.17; 140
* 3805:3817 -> 0.07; 138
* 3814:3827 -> 0.35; 107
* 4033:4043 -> -0.07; 184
